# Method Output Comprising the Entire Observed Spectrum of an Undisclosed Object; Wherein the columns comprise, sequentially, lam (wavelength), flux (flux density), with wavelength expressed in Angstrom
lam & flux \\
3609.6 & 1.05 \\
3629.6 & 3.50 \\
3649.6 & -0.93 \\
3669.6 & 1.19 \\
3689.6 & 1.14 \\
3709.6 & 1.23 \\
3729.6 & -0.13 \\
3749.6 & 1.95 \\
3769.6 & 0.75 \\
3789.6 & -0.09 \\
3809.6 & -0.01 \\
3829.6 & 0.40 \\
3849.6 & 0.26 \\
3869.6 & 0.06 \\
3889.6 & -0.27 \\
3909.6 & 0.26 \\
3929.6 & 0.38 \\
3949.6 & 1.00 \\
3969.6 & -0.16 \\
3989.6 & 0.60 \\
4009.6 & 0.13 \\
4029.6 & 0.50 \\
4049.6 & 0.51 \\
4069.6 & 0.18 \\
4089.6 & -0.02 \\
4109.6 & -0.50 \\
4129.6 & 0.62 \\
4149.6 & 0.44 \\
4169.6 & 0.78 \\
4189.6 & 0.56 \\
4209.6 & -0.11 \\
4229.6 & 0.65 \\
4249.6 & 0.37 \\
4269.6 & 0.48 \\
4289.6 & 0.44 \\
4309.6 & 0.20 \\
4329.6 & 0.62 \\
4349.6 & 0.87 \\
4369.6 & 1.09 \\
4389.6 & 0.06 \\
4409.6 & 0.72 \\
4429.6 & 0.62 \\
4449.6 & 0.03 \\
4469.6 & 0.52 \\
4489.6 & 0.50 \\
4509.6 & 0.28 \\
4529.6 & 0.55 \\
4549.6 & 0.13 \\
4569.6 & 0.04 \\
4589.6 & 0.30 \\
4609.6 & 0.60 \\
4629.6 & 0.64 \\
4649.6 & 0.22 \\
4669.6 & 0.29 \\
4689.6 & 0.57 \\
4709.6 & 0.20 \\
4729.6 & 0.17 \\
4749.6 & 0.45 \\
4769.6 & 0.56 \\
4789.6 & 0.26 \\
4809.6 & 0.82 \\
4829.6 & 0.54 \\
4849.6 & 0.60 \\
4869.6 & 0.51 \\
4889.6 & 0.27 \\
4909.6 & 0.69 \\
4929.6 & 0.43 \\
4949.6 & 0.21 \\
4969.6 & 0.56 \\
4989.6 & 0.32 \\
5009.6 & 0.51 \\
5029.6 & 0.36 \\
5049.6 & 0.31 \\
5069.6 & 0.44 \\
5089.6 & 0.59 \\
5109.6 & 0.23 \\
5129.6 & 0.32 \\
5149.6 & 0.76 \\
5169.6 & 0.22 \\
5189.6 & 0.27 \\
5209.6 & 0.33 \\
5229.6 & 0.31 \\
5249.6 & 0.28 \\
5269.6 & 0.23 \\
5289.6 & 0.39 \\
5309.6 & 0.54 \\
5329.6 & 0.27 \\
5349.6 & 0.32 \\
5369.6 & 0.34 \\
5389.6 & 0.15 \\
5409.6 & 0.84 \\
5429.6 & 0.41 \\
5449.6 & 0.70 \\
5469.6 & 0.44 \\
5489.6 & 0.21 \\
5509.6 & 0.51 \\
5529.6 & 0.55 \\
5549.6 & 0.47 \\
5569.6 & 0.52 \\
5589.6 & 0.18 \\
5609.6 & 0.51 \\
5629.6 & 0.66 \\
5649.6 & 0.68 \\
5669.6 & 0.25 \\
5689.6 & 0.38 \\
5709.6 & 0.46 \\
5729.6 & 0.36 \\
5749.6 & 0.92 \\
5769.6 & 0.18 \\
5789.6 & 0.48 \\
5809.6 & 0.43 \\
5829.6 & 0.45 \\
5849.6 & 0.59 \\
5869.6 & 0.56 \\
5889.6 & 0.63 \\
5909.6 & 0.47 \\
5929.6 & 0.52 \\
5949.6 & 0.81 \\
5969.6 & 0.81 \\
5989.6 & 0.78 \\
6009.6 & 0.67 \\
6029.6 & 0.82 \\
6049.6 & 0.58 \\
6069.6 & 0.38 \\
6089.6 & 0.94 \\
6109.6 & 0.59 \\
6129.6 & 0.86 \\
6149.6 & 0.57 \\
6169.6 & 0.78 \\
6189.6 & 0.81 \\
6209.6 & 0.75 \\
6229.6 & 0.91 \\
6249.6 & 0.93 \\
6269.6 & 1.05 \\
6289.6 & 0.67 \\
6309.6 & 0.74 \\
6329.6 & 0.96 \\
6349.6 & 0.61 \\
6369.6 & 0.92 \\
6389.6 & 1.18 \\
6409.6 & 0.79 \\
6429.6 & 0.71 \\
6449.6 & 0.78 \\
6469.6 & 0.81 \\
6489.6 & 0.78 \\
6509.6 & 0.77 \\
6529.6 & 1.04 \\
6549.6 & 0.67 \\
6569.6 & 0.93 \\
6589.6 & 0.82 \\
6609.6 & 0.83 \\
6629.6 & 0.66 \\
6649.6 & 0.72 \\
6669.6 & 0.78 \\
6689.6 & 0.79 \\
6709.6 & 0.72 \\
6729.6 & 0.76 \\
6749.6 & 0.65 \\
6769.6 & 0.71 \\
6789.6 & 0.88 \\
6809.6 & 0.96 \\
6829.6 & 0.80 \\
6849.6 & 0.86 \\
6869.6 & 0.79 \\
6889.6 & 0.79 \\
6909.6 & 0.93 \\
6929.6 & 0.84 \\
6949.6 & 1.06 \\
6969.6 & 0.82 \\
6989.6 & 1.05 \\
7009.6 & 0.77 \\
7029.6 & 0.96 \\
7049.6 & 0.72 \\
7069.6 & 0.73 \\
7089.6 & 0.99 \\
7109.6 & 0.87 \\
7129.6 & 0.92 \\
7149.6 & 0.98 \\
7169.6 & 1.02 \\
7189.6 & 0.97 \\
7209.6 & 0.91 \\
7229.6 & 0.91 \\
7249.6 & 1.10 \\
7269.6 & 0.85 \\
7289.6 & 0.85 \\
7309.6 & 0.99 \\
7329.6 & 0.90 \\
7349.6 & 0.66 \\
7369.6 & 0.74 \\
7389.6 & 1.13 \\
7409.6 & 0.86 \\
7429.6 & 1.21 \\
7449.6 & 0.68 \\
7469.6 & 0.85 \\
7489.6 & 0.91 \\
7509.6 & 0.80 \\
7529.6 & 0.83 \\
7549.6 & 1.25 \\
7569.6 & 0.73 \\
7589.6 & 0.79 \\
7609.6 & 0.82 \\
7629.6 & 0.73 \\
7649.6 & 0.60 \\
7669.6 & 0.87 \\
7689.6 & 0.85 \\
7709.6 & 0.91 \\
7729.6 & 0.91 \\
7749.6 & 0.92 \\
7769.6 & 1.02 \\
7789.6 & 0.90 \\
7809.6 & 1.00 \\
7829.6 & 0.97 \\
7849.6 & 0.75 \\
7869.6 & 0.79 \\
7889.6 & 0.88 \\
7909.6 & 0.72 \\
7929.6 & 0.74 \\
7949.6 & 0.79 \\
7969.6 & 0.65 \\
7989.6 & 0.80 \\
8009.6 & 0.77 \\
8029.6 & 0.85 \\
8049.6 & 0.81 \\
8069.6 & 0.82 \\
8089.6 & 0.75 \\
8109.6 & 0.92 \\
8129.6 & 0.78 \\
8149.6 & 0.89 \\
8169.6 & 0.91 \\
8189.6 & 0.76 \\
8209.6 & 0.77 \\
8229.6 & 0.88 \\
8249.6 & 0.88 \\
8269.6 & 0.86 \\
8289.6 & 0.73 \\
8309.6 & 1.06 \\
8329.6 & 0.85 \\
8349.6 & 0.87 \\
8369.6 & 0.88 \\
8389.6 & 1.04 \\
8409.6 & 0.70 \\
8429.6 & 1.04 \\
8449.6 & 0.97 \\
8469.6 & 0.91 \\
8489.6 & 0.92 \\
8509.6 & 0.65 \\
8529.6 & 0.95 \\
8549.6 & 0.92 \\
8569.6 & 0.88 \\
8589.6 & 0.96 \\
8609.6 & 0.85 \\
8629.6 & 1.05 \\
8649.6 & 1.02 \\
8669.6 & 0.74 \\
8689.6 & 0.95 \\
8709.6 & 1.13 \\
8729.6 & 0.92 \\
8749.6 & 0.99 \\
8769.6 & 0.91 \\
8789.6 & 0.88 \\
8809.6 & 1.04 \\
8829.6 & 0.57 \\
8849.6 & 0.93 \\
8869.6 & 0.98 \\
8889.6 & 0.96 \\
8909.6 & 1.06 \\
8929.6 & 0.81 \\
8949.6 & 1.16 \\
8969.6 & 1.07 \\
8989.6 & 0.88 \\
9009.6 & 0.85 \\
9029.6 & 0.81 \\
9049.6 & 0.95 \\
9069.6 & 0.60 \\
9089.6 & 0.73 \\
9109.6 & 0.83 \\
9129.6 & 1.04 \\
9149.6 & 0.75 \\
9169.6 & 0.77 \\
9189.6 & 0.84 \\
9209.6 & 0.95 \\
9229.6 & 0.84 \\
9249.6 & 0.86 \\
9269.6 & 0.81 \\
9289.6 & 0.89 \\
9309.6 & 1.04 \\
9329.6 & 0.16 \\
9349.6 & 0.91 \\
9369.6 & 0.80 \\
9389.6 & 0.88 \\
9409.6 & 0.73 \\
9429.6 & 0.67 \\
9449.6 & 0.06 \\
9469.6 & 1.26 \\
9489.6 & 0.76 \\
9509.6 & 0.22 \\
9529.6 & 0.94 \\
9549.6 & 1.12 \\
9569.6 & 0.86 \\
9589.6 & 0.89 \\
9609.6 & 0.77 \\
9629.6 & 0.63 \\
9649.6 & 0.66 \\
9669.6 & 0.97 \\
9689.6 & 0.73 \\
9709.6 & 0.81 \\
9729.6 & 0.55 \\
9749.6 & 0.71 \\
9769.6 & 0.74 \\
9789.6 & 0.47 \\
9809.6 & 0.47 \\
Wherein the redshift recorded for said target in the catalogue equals 0.541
